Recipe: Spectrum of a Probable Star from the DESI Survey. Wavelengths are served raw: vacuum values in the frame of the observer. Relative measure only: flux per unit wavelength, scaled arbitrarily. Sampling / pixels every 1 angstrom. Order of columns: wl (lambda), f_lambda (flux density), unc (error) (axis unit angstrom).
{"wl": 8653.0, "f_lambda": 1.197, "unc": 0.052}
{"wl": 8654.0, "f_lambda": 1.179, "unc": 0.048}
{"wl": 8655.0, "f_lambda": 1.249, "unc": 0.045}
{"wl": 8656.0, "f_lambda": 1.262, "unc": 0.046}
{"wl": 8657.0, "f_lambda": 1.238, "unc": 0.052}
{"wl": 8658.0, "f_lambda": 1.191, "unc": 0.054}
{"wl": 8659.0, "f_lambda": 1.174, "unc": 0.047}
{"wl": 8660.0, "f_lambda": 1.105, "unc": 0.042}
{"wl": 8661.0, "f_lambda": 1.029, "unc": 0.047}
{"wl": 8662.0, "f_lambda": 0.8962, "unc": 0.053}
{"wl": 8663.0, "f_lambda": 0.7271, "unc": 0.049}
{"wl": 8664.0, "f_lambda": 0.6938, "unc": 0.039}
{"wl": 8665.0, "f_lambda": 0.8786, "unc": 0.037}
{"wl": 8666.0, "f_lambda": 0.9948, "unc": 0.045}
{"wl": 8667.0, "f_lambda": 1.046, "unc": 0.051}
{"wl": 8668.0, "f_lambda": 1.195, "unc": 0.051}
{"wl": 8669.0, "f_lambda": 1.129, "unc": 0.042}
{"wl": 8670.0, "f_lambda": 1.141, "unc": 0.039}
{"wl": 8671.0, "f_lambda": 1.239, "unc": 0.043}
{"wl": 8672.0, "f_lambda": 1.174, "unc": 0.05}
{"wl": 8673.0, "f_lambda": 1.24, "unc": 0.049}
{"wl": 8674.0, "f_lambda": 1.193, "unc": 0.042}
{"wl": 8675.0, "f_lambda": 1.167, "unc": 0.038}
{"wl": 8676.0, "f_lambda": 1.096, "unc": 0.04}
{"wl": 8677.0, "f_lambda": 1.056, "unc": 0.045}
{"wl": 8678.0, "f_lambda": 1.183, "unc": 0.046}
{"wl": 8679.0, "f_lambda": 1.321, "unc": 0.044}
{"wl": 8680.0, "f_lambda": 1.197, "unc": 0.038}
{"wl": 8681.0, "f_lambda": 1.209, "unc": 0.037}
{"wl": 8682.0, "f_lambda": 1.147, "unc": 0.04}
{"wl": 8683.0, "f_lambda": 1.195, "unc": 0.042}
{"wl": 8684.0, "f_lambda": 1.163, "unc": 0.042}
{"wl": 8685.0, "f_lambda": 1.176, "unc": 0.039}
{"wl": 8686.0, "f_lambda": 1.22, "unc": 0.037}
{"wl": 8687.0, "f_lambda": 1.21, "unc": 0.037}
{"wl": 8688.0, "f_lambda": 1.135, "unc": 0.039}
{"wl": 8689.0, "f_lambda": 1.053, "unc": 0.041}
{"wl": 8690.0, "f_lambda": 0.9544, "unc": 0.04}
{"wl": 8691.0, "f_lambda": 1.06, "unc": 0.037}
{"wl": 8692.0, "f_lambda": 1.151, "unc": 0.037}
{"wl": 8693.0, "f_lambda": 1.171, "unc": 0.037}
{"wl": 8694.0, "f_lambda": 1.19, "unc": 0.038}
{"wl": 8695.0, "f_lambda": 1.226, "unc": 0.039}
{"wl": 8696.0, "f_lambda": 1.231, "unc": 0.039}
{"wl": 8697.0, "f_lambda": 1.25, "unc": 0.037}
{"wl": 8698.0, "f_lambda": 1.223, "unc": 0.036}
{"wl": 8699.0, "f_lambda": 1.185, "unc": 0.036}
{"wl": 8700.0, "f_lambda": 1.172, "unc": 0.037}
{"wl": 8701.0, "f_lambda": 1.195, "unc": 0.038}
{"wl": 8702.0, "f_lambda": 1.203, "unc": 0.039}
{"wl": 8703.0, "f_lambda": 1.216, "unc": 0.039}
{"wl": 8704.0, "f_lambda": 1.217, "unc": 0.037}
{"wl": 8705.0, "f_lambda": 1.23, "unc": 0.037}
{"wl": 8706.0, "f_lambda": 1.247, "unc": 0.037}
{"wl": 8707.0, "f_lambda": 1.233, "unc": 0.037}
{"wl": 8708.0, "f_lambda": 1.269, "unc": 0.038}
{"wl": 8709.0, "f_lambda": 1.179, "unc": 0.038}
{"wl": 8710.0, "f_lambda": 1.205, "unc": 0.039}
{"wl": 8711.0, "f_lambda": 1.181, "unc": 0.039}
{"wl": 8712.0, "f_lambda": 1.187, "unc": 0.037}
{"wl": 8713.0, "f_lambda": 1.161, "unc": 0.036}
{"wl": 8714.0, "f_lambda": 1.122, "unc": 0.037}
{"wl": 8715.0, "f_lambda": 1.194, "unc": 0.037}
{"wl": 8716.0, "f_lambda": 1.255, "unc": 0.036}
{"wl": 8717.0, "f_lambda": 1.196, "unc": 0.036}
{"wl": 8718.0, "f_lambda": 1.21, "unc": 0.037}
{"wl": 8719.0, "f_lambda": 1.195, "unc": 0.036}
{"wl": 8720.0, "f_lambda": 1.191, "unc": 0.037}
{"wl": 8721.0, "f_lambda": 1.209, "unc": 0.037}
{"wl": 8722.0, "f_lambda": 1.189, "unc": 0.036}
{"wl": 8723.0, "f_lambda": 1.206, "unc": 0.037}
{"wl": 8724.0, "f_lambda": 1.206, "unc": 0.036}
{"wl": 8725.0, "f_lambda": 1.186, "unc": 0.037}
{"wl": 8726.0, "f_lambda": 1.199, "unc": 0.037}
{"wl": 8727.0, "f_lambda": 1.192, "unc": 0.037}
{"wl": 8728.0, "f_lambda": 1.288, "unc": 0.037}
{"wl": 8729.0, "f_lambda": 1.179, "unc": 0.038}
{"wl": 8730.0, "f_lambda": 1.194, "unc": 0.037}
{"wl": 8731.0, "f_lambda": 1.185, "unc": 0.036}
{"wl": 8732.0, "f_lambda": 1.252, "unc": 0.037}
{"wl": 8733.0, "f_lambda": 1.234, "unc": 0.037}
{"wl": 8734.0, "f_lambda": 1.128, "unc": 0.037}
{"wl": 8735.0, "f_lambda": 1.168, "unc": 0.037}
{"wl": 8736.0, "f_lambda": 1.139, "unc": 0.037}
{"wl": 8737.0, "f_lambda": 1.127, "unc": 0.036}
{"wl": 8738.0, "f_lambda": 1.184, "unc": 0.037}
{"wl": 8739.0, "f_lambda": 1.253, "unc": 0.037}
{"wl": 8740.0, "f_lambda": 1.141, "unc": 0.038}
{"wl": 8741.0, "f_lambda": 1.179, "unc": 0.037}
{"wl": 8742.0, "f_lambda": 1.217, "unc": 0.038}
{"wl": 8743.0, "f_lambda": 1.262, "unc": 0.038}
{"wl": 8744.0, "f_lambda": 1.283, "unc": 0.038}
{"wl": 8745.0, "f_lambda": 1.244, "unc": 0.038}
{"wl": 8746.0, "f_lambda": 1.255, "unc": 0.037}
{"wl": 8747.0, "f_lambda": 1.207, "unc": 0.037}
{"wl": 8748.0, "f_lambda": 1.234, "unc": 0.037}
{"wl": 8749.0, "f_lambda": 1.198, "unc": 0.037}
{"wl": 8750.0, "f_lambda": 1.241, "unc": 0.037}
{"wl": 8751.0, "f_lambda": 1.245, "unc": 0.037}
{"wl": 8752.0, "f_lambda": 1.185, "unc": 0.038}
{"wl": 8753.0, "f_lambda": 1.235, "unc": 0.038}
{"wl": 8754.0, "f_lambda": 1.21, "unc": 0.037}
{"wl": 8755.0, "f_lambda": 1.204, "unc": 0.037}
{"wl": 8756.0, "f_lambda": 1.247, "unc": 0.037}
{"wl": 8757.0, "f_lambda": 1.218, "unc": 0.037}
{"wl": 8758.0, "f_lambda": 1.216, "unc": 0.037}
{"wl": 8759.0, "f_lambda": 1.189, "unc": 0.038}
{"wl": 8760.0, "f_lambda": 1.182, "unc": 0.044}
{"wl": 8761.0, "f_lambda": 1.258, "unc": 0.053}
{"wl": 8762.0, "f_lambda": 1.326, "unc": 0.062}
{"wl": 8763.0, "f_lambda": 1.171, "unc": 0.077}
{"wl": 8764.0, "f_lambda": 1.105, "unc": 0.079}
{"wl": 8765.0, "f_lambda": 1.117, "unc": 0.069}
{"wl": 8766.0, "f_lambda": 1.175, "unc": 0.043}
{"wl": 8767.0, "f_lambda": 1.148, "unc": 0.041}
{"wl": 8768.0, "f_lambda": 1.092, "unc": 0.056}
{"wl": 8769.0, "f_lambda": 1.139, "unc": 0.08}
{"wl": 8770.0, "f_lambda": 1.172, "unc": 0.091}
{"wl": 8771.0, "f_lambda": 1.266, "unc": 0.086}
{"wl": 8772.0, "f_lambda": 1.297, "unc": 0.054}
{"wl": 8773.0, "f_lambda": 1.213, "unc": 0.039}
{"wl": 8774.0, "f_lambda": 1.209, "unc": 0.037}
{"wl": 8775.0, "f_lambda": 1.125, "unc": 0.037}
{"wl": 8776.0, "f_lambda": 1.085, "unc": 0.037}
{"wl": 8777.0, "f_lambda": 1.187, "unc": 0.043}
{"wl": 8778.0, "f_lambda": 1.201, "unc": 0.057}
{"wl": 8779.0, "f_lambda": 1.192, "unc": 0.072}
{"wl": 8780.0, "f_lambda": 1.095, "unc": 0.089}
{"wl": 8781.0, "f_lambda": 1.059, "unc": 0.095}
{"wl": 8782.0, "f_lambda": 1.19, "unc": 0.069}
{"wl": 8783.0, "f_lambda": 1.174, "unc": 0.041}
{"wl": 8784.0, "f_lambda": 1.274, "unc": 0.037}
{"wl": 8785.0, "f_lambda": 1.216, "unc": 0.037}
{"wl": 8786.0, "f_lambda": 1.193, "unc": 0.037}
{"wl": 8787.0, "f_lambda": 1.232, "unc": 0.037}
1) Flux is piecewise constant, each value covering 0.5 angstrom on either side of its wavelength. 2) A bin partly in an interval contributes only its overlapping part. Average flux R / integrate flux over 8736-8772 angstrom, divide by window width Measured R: 1.2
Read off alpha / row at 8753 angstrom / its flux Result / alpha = 1.235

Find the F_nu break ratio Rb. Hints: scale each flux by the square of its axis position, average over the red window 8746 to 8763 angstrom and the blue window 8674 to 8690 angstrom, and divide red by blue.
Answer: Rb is 1.07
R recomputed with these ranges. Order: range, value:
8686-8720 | 1.19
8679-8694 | 1.15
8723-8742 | 1.19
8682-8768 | 1.2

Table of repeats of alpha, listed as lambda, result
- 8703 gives 1.216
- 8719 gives 1.195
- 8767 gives 1.148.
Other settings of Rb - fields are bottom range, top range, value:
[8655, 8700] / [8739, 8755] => 1.10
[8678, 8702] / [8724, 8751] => 1.04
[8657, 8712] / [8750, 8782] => 1.06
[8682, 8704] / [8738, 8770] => 1.04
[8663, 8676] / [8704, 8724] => 1.13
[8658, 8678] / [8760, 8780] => 1.13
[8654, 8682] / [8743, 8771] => 1.10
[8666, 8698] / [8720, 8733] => 1.05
